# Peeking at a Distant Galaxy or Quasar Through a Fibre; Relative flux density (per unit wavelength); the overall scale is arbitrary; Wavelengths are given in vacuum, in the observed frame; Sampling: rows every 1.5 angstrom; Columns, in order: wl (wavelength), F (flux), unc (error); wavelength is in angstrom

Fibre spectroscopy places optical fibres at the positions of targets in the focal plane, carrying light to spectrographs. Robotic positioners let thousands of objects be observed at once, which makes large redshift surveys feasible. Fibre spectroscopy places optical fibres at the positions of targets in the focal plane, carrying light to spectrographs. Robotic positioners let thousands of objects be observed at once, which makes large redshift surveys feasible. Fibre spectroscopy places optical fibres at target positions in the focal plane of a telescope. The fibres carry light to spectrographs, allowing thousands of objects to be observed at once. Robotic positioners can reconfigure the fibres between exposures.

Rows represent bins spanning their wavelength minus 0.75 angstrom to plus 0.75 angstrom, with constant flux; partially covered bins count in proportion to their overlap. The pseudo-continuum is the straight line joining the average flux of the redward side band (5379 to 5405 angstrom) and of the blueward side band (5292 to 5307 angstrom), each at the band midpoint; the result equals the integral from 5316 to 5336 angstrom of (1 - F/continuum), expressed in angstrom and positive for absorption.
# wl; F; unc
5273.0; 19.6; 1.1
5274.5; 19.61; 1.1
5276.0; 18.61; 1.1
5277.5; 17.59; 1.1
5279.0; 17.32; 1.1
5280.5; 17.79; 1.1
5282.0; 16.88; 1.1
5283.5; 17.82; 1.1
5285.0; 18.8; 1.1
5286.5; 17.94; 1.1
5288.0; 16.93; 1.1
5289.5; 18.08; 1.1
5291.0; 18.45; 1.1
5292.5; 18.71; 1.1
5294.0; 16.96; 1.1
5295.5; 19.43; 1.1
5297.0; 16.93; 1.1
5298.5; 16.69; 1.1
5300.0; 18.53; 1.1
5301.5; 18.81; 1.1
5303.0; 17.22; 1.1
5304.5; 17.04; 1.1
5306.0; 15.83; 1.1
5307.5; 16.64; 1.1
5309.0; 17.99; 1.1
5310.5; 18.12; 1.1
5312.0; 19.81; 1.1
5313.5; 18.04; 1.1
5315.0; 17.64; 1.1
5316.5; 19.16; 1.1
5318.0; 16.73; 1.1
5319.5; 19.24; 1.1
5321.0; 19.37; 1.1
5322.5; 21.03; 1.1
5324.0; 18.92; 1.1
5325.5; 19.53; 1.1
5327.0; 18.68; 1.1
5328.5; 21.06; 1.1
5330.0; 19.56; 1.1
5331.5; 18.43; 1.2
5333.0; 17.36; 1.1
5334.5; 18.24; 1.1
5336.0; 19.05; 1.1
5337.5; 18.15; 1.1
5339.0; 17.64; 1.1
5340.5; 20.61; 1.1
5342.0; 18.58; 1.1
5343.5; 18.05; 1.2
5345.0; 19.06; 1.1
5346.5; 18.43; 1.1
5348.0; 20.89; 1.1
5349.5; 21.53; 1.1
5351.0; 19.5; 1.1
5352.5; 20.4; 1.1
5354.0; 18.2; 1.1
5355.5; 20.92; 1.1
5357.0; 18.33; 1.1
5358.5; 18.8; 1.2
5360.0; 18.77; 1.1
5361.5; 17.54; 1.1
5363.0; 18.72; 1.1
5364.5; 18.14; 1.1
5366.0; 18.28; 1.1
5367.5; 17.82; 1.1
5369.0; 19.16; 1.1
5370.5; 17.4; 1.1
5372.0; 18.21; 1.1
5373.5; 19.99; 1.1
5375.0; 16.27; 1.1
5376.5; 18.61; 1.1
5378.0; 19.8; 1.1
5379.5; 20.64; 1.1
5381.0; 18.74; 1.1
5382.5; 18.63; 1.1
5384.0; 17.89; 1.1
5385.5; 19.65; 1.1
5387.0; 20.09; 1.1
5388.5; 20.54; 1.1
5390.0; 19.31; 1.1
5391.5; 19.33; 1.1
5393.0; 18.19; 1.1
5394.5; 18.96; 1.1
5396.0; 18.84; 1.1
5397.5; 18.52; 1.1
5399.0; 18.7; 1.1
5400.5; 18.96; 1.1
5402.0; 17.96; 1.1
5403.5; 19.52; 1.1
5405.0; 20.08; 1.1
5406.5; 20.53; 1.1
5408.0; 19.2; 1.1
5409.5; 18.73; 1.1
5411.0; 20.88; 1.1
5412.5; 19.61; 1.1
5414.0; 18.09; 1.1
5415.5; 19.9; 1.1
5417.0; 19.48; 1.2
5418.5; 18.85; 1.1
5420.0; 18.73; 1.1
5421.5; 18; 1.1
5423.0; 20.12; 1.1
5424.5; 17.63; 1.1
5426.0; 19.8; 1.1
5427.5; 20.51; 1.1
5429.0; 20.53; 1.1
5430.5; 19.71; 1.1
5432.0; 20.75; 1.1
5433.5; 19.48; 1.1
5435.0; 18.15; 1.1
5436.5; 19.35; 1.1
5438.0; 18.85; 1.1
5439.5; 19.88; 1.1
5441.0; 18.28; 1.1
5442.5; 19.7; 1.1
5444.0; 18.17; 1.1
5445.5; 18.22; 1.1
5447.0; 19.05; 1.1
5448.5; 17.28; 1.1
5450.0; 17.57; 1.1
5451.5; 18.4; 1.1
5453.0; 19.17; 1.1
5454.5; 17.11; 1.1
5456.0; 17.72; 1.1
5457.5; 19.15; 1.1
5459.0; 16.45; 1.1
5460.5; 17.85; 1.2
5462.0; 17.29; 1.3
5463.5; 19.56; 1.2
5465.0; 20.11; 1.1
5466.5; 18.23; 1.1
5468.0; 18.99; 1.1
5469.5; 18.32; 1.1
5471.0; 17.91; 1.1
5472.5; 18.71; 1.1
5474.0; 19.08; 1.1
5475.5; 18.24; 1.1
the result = -1.1 angstrom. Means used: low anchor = 17.6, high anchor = 19.1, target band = 19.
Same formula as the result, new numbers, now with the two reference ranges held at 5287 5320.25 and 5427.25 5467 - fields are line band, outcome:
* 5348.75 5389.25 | -1.6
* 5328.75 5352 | -1.3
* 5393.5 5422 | -1.0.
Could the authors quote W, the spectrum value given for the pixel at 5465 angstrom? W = 20.11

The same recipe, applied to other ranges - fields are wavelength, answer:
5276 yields 18.61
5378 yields 19.8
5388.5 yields 20.54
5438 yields 18.85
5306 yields 15.83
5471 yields 17.91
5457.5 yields 19.15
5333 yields 17.36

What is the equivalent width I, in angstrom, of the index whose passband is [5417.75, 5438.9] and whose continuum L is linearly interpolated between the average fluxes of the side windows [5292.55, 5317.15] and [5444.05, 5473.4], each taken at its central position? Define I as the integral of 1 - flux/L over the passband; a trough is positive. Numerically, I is -1.3 angstrom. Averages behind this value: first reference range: 17.8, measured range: 19.3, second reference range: 18.3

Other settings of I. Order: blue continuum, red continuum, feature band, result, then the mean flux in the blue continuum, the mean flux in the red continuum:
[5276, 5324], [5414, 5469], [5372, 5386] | -0.30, 18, 18.8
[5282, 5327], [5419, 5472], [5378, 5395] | -0.74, 18.1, 18.7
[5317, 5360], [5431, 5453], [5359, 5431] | -0.24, 19.1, 18.8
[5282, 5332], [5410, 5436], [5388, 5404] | 0.17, 18.3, 19.4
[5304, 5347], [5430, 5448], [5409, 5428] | -0.25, 18.6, 19.1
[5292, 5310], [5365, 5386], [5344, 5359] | -1.07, 17.6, 18.6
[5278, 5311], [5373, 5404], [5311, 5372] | -1.92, 17.7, 19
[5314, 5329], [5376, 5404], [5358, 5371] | 0.54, 19.1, 19.1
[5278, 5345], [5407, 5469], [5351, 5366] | -0.30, 18.3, 18.9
